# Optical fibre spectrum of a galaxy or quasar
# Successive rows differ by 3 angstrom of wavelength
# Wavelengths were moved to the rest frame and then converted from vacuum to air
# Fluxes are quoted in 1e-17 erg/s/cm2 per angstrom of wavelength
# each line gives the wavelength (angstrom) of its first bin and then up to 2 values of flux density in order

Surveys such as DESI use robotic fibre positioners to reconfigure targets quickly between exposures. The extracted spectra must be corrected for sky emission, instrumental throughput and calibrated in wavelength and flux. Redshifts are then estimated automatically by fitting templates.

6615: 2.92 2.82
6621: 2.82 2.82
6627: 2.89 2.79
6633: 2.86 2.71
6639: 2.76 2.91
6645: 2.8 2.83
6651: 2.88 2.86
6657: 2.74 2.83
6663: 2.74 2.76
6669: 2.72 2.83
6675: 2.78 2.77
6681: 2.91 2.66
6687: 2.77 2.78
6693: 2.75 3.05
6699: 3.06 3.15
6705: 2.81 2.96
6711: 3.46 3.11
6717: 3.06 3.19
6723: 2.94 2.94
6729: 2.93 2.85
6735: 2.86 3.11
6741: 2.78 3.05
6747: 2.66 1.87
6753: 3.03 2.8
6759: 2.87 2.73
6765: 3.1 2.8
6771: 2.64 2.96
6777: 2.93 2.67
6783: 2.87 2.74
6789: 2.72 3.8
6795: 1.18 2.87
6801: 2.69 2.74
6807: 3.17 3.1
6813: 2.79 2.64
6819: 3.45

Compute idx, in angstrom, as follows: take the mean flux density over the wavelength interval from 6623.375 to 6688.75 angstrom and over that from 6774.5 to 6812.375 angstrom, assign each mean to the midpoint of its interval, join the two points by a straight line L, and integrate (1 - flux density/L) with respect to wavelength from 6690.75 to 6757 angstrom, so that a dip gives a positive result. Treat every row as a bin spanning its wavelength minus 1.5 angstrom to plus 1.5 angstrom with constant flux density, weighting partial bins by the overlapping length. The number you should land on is -3.1 angstrom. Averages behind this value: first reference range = 2.8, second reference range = 2.79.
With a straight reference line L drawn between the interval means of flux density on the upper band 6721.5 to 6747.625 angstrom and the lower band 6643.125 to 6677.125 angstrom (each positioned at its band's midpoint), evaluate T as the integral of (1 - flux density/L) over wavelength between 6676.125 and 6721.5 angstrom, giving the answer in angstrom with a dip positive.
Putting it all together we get -1.7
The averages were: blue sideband 2.8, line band 2.96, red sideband 2.91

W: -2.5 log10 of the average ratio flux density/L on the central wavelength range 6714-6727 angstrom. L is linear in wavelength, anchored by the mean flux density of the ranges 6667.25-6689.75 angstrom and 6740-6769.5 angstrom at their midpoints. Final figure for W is -0.10 mag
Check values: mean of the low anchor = 2.78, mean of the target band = 3.04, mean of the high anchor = 2.77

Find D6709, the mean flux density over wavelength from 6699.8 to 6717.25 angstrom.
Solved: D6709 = 3.09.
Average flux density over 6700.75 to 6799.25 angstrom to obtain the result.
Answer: 2.86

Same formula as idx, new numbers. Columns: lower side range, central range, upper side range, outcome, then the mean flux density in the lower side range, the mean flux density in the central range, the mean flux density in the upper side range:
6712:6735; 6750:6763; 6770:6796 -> 0.5 angstrom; 3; 2.75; 2.75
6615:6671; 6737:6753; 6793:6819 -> 0.2 angstrom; 2.81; 2.71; 2.72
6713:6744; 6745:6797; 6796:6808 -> 2.4 angstrom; 2.98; 2.73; 2.78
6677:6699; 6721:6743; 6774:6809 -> -0.9 angstrom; 2.83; 2.93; 2.78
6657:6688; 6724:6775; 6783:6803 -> -2.0 angstrom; 2.78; 2.82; 2.68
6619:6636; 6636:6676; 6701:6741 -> 1.2 angstrom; 2.82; 2.8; 3.02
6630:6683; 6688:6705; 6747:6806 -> -1.0 angstrom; 2.8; 2.94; 2.74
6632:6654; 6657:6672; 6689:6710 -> 0.6 angstrom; 2.82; 2.77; 2.95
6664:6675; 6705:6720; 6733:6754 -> -1.9 angstrom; 2.77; 3.12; 2.76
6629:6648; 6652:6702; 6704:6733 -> 1.6 angstrom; 2.81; 2.82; 3.03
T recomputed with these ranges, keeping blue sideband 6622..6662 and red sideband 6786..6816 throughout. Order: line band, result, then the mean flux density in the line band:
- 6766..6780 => -0.2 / 2.82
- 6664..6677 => 0.2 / 2.77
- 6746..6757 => 0.8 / 2.58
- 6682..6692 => 0.2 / 2.75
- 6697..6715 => -1.8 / 3.09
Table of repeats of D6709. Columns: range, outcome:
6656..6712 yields 2.87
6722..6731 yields 2.93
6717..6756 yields 2.86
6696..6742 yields 3.02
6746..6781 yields 2.76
